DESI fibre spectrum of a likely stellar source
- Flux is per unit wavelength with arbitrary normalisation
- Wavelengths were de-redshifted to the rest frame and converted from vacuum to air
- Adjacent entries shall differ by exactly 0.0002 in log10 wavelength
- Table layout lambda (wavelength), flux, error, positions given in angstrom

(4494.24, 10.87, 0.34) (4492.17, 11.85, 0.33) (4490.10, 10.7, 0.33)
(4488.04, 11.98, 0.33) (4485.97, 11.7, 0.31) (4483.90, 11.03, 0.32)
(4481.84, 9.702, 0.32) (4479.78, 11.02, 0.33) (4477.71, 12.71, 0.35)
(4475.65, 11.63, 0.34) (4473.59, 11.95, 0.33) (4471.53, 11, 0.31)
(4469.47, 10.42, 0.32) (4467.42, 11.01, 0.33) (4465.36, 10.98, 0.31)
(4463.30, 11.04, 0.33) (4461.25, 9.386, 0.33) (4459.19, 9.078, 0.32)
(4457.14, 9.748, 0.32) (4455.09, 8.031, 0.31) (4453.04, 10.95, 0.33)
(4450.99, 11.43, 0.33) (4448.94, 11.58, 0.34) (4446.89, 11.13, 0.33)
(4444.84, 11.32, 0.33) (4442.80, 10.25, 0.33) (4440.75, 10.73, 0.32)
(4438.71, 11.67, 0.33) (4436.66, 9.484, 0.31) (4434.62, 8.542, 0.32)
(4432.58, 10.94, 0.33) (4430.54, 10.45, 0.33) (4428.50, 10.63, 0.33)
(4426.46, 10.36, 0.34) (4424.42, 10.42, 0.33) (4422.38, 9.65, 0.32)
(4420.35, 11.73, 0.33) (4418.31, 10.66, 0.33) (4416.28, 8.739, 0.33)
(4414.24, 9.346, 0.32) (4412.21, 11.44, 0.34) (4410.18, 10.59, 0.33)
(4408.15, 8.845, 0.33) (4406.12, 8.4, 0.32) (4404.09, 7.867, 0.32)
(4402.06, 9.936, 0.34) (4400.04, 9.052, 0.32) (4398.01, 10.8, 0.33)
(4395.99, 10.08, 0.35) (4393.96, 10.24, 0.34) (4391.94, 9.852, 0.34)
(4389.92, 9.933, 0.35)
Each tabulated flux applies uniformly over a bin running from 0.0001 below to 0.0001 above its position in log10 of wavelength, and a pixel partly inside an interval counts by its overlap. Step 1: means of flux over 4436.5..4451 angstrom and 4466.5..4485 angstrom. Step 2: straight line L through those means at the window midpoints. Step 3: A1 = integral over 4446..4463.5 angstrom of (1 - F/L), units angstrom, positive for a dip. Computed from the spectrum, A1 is 1.3 angstrom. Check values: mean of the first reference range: 11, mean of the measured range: 10.2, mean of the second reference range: 11.2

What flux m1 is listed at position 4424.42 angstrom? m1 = 10.42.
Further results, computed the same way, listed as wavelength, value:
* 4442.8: 10.25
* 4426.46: 10.36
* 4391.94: 9.852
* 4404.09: 7.867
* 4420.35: 11.73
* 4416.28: 8.739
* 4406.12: 8.4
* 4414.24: 9.346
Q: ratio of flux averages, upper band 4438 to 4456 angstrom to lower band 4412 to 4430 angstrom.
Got 1.05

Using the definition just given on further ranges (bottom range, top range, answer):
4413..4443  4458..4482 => 1.06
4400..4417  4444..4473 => 1.12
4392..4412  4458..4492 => 1.14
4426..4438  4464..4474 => 1.09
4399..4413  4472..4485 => 1.20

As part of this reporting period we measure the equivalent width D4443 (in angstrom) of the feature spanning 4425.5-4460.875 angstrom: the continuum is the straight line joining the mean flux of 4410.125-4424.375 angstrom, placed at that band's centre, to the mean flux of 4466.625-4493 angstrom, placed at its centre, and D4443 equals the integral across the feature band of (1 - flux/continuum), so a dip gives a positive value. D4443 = 1.1 angstrom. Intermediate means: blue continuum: 10.3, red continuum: 11.3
